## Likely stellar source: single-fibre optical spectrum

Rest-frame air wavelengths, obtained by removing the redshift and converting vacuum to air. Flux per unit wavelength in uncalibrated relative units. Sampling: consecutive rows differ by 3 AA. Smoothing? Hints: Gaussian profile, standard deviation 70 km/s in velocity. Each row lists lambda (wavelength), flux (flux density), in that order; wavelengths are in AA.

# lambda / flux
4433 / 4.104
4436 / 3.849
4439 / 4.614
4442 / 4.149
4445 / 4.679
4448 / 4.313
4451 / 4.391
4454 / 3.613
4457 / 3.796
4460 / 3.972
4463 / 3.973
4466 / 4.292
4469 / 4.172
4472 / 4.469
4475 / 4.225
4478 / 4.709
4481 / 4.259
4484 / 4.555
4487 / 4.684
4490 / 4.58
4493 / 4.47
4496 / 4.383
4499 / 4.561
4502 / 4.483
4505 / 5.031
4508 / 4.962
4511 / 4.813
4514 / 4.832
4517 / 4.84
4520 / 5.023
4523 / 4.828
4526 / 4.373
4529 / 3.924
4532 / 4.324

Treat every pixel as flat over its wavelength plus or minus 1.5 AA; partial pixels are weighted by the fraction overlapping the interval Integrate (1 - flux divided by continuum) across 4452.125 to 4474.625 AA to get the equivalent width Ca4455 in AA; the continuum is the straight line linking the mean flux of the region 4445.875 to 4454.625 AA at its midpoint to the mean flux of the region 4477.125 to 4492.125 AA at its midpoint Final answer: 1.4 AA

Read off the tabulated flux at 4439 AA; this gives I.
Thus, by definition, 4.614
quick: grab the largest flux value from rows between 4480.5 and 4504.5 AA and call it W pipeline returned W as 4.684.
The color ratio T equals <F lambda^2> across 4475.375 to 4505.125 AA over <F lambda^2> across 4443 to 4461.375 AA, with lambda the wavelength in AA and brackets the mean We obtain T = 1.12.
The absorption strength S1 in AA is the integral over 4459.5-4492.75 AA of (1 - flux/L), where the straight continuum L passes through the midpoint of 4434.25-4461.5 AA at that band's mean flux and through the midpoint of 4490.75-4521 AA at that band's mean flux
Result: 0.5 AA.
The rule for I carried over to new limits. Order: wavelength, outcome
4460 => 3.972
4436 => 3.849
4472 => 4.469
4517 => 4.84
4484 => 4.555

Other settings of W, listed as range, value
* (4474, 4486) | 4.709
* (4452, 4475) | 4.469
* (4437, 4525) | 5.031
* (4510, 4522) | 5.023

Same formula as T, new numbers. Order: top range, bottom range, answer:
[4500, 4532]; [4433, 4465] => 1.17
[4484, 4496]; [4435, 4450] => 1.07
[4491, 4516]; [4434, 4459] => 1.15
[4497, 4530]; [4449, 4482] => 1.15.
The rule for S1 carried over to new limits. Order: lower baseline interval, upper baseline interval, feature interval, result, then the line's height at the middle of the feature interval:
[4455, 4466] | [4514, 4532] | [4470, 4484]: -1.0 AA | 4.12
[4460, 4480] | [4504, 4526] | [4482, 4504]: 0.2 AA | 4.58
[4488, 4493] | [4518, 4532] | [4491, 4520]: -1.1 AA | 4.54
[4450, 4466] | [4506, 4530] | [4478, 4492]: -0.8 AA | 4.31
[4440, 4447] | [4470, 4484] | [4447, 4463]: 1.5 AA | 4.42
